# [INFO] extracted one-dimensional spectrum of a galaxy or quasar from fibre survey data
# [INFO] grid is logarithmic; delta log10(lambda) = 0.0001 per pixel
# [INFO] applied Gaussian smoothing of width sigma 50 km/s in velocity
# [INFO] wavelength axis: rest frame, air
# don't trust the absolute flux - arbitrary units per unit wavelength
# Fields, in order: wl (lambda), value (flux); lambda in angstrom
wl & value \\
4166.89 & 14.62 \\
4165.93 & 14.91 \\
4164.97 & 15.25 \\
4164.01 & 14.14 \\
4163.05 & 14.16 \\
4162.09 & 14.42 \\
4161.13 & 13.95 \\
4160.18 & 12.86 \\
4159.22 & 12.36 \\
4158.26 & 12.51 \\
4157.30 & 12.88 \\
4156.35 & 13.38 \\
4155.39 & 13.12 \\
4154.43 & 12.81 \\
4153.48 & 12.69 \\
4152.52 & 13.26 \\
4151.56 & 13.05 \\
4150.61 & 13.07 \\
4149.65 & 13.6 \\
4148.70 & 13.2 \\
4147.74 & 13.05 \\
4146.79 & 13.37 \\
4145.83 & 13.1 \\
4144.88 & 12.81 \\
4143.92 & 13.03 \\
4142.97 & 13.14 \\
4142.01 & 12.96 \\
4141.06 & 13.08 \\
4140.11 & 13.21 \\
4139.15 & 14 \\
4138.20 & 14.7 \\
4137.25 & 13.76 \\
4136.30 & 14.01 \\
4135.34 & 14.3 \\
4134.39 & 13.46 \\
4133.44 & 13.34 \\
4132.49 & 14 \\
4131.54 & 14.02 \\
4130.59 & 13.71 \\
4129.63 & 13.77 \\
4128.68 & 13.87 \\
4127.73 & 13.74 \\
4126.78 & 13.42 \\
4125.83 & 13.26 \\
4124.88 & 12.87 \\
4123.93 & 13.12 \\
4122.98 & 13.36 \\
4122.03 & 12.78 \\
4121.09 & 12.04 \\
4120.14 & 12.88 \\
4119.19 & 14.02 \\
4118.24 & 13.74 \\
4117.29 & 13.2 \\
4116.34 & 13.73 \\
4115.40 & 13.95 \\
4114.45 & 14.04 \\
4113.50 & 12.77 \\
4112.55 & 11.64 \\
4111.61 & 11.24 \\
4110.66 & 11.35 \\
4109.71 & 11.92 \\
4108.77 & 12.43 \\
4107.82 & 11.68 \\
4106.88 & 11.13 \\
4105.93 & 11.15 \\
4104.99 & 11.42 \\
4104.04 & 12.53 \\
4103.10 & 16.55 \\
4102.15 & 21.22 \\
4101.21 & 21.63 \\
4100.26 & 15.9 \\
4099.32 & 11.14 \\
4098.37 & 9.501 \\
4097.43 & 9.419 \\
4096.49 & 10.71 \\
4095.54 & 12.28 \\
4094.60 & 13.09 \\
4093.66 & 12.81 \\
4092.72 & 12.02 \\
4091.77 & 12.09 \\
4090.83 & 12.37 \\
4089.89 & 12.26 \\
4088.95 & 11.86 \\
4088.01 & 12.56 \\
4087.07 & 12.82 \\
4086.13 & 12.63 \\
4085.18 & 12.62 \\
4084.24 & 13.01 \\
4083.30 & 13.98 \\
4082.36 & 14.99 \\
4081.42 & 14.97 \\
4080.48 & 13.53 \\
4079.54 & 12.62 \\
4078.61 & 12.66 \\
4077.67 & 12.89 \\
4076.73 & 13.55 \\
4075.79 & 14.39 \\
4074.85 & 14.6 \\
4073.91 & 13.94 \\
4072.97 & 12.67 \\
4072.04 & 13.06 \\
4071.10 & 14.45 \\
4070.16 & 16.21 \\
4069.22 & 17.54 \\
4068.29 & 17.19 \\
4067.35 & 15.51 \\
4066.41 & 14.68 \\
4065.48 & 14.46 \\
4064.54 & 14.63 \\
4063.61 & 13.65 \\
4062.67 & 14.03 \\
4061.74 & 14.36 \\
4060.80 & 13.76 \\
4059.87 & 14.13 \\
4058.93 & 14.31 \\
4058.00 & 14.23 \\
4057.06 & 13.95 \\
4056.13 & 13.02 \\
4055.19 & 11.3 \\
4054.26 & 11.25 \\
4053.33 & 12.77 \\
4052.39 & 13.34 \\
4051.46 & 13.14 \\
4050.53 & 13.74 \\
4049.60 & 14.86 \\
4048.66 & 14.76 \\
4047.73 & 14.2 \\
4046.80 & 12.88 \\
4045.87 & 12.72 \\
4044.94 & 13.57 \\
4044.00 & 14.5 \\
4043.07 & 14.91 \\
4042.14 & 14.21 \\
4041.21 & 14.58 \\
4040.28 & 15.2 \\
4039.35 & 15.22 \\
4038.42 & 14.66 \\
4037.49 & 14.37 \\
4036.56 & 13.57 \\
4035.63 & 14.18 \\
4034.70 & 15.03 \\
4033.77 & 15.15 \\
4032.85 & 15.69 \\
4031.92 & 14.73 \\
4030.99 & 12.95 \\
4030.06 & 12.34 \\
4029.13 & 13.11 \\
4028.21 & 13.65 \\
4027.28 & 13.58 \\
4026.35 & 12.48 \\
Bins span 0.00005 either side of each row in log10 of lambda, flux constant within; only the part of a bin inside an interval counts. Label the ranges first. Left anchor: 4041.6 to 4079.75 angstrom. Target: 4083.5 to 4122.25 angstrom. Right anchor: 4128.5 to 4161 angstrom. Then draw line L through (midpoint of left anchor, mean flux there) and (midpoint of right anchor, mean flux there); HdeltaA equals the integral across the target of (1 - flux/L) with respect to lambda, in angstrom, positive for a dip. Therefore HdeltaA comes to 2.2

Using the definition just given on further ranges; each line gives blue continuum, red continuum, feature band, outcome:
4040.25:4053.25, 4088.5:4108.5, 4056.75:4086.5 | -1.5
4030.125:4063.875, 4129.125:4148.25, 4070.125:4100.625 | 1.9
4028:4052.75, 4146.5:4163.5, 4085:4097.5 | 1.4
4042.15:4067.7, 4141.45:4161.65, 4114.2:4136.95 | -0.5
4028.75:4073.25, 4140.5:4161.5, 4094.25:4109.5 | 0.4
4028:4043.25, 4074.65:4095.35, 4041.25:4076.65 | -0.9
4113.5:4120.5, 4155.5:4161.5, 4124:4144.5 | -0.4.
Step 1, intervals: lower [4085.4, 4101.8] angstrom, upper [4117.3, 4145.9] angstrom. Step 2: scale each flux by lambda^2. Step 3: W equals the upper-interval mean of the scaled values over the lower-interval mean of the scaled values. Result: 1.08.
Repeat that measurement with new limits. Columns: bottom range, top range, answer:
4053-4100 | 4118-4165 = 1.04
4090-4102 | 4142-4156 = 1.04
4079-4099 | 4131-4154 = 1.11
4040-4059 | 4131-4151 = 1.03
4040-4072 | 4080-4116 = 0.94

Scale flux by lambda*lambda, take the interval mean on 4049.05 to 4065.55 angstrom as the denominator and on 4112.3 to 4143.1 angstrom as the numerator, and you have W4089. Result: 1.0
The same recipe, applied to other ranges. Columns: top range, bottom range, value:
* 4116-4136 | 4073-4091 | 1.04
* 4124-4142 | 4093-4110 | 1.06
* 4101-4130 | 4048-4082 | 0.98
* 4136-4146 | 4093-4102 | 1.04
